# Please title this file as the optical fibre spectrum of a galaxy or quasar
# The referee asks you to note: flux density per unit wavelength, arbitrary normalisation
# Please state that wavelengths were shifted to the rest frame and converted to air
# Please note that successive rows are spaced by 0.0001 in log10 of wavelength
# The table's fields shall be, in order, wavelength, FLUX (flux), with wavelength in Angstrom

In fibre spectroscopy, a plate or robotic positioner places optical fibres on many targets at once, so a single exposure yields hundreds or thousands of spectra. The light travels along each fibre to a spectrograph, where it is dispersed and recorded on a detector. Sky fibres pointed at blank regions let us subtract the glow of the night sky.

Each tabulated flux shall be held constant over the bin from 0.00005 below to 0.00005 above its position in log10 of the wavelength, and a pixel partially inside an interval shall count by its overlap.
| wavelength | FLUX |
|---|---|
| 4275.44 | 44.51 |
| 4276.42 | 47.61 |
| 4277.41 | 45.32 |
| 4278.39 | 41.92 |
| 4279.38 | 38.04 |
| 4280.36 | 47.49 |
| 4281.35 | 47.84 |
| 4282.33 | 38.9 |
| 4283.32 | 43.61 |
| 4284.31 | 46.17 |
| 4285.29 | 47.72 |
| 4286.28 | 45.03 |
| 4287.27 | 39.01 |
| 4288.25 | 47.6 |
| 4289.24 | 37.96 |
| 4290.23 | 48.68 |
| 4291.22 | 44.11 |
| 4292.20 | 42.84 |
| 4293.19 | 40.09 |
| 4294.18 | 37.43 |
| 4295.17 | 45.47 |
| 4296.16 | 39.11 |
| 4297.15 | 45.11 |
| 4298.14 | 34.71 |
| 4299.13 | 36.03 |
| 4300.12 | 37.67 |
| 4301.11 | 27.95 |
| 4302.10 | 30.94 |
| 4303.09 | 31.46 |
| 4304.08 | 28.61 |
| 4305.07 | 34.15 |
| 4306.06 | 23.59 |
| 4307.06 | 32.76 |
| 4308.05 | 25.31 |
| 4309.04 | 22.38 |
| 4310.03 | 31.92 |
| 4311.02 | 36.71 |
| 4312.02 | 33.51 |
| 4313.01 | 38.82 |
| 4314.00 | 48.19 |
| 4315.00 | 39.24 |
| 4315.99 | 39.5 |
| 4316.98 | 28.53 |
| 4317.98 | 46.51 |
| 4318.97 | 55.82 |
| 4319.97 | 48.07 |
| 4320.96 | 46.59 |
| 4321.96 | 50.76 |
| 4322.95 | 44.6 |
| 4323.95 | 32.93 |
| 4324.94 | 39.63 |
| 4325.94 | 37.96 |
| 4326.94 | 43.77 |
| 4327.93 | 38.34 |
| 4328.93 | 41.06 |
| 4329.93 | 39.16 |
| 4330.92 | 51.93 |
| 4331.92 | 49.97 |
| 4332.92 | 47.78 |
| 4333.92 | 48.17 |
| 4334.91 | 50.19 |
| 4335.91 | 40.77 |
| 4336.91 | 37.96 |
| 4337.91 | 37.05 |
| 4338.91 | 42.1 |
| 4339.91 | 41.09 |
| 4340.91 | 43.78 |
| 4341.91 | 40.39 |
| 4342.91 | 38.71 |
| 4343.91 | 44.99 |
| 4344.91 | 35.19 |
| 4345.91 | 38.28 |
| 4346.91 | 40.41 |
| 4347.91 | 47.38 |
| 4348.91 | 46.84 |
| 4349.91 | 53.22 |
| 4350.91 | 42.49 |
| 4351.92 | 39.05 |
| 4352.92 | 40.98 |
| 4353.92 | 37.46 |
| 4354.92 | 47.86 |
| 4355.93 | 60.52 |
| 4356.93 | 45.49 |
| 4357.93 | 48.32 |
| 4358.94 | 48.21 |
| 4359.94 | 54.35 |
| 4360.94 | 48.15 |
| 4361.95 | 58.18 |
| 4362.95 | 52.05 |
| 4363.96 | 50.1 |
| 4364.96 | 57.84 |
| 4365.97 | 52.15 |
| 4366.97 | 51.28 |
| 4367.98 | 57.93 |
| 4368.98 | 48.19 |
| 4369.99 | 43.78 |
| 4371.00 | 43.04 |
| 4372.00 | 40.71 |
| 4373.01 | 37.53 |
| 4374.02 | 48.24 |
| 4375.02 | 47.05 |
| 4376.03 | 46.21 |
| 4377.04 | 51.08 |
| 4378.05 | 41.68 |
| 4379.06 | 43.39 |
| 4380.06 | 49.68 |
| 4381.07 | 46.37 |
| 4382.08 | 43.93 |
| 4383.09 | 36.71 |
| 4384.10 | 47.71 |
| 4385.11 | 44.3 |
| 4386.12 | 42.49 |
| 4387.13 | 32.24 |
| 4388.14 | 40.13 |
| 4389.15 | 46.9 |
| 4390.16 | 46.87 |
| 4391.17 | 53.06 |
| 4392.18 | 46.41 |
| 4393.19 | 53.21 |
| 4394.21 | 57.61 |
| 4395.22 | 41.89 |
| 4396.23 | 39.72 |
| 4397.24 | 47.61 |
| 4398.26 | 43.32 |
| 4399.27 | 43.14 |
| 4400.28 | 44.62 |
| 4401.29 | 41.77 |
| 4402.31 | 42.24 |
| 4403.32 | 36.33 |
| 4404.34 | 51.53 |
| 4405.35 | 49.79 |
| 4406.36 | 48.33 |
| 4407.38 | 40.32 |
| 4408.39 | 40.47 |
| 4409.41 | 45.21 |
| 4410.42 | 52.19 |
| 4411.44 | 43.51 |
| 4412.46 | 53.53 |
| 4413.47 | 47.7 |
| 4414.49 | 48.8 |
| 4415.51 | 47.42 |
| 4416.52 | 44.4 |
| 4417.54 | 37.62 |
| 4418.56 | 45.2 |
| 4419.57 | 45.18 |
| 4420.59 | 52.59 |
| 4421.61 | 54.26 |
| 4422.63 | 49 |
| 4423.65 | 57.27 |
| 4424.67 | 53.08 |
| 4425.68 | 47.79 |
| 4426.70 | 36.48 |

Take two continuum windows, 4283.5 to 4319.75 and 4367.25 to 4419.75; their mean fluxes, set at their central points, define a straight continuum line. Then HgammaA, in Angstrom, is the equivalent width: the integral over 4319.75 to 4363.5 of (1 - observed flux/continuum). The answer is -3.4 Angstrom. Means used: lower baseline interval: 38.2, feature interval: 44.6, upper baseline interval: 45.4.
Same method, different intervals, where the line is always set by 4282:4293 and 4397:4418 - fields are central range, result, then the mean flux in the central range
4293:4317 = 4.99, 34.8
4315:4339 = 0.54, 43.2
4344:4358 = 0.03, 44.5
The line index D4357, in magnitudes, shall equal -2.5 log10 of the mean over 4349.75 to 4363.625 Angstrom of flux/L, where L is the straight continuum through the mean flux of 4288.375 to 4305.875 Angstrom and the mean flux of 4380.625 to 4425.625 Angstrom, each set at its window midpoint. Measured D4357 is -0.14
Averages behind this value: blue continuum 37.7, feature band 48.2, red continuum 46.1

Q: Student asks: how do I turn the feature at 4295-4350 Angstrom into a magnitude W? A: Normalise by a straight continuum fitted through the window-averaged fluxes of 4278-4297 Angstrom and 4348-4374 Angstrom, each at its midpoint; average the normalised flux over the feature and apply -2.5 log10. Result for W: 0.15 mag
